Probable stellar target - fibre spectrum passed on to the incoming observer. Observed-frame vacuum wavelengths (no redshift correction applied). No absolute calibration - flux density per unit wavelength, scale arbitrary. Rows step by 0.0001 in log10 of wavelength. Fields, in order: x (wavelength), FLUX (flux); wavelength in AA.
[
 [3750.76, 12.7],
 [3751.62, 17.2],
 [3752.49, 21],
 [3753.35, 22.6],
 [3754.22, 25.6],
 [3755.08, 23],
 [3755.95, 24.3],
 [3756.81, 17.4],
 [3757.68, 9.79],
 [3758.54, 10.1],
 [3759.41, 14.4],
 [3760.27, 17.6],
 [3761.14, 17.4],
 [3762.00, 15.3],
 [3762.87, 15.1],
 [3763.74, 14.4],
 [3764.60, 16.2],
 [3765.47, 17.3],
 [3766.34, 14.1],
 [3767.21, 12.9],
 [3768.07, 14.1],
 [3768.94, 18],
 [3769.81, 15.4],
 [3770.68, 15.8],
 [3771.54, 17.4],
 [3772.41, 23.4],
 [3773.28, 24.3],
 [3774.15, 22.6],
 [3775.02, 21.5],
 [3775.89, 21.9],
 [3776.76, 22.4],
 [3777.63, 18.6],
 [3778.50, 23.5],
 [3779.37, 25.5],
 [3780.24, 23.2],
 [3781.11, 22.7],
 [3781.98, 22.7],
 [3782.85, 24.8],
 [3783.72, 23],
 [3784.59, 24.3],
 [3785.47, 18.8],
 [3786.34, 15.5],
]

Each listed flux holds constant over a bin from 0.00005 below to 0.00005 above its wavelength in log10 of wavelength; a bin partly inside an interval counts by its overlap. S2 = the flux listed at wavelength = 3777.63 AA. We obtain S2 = 18.6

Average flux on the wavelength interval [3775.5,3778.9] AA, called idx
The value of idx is 21.6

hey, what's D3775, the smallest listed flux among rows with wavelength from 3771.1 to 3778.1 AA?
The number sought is 17.4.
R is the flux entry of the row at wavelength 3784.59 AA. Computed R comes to 24.3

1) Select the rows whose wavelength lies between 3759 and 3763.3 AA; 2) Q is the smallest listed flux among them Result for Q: 14.4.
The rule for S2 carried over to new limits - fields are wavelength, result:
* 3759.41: 14.4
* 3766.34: 14.1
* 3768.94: 18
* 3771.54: 17.4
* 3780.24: 23.2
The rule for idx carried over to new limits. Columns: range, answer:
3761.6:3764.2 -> 14.9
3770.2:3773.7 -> 20.2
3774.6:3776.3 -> 21.7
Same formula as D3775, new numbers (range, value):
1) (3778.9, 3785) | 22.7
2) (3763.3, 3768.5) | 12.9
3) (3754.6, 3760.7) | 9.79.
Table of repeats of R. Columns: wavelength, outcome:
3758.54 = 10.1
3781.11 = 22.7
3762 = 15.3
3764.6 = 16.2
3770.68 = 15.8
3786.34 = 15.5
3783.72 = 23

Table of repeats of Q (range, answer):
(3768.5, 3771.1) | 15.4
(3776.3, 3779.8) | 18.6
